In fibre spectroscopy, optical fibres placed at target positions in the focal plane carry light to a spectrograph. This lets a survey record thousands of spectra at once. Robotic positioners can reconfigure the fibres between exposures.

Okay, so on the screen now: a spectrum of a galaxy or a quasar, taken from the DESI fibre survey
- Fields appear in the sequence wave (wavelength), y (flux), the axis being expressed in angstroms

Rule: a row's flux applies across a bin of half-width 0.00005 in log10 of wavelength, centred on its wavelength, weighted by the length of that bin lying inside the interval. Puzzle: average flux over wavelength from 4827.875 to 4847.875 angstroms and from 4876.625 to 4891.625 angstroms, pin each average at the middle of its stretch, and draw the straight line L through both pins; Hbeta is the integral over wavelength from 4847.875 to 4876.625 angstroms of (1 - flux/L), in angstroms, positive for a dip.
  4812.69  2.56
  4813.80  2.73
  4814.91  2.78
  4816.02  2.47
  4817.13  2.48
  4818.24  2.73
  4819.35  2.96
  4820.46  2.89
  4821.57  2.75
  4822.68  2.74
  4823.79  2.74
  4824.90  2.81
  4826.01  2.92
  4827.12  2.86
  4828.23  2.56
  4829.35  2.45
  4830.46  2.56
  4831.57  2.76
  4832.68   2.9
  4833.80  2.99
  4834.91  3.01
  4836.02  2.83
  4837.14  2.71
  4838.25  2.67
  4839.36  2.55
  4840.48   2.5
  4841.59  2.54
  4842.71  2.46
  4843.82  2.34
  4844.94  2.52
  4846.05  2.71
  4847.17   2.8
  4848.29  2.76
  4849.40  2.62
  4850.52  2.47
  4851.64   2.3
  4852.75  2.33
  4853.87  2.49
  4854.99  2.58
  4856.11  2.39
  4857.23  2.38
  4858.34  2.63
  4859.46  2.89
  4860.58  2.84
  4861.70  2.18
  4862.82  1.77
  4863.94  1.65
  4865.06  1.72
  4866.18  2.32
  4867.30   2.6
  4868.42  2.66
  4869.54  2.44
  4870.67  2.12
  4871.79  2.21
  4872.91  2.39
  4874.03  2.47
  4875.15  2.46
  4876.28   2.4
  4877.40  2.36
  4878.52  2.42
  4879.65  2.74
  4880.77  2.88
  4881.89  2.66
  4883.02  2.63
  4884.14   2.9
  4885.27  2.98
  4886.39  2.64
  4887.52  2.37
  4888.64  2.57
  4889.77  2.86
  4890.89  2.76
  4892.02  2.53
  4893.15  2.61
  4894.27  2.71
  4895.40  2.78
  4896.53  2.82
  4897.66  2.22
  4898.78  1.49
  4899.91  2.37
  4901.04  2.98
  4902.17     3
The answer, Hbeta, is 3.0 angstroms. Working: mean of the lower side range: 2.66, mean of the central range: 2.39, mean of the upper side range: 2.67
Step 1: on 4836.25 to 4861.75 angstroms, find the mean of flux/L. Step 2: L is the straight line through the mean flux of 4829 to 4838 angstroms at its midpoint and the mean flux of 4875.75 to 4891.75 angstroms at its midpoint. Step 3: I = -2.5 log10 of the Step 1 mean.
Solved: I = 0.07 mag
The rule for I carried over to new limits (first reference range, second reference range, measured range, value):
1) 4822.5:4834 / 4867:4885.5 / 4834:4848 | 0.02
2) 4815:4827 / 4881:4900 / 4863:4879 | 0.15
